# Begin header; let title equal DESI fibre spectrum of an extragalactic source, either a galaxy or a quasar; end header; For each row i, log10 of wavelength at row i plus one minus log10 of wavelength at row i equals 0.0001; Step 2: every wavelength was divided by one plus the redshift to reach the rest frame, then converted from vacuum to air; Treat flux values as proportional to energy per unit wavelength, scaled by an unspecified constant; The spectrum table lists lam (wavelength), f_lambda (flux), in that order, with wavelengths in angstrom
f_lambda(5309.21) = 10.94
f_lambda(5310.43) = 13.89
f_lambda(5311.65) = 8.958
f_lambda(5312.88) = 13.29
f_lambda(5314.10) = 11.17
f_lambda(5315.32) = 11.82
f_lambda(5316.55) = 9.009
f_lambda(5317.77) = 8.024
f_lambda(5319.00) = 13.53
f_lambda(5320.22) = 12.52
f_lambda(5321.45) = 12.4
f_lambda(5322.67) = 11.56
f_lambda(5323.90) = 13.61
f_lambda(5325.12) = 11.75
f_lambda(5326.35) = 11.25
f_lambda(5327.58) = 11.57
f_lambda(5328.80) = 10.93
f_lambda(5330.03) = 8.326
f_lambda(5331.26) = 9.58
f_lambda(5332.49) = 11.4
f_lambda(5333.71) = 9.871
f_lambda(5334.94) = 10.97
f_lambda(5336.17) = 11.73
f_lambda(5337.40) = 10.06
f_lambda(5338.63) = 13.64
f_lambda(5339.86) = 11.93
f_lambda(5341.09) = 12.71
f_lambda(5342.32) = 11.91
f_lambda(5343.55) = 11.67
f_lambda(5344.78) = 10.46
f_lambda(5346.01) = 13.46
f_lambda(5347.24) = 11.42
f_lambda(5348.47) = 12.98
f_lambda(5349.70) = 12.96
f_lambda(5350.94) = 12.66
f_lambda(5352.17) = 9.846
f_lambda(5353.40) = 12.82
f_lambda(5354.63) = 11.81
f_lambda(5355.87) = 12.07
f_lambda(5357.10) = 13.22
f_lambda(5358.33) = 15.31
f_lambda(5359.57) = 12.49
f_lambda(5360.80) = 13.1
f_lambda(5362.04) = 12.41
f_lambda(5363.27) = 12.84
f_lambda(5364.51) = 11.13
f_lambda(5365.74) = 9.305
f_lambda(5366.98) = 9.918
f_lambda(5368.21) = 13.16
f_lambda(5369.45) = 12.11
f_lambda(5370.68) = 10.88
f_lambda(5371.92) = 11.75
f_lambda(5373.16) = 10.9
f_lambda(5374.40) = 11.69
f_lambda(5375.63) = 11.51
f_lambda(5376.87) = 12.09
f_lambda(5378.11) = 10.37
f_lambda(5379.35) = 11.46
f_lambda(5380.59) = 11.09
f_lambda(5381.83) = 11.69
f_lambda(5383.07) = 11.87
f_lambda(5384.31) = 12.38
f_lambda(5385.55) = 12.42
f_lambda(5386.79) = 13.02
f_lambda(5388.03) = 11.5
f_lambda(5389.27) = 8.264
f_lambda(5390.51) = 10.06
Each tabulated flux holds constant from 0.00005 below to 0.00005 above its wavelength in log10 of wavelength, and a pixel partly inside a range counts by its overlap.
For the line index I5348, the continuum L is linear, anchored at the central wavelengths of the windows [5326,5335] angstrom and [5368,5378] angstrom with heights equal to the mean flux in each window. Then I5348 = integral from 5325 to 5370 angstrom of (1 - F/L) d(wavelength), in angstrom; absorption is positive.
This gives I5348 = -3.4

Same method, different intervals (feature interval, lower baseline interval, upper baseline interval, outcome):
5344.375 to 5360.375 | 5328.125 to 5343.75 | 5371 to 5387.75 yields -1.6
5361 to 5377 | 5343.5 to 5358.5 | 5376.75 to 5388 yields 0.6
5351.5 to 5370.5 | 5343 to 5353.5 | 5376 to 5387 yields -0.3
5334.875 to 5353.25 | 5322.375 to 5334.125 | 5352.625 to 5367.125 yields -0.5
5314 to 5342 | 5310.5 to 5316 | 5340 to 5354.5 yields 1.1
